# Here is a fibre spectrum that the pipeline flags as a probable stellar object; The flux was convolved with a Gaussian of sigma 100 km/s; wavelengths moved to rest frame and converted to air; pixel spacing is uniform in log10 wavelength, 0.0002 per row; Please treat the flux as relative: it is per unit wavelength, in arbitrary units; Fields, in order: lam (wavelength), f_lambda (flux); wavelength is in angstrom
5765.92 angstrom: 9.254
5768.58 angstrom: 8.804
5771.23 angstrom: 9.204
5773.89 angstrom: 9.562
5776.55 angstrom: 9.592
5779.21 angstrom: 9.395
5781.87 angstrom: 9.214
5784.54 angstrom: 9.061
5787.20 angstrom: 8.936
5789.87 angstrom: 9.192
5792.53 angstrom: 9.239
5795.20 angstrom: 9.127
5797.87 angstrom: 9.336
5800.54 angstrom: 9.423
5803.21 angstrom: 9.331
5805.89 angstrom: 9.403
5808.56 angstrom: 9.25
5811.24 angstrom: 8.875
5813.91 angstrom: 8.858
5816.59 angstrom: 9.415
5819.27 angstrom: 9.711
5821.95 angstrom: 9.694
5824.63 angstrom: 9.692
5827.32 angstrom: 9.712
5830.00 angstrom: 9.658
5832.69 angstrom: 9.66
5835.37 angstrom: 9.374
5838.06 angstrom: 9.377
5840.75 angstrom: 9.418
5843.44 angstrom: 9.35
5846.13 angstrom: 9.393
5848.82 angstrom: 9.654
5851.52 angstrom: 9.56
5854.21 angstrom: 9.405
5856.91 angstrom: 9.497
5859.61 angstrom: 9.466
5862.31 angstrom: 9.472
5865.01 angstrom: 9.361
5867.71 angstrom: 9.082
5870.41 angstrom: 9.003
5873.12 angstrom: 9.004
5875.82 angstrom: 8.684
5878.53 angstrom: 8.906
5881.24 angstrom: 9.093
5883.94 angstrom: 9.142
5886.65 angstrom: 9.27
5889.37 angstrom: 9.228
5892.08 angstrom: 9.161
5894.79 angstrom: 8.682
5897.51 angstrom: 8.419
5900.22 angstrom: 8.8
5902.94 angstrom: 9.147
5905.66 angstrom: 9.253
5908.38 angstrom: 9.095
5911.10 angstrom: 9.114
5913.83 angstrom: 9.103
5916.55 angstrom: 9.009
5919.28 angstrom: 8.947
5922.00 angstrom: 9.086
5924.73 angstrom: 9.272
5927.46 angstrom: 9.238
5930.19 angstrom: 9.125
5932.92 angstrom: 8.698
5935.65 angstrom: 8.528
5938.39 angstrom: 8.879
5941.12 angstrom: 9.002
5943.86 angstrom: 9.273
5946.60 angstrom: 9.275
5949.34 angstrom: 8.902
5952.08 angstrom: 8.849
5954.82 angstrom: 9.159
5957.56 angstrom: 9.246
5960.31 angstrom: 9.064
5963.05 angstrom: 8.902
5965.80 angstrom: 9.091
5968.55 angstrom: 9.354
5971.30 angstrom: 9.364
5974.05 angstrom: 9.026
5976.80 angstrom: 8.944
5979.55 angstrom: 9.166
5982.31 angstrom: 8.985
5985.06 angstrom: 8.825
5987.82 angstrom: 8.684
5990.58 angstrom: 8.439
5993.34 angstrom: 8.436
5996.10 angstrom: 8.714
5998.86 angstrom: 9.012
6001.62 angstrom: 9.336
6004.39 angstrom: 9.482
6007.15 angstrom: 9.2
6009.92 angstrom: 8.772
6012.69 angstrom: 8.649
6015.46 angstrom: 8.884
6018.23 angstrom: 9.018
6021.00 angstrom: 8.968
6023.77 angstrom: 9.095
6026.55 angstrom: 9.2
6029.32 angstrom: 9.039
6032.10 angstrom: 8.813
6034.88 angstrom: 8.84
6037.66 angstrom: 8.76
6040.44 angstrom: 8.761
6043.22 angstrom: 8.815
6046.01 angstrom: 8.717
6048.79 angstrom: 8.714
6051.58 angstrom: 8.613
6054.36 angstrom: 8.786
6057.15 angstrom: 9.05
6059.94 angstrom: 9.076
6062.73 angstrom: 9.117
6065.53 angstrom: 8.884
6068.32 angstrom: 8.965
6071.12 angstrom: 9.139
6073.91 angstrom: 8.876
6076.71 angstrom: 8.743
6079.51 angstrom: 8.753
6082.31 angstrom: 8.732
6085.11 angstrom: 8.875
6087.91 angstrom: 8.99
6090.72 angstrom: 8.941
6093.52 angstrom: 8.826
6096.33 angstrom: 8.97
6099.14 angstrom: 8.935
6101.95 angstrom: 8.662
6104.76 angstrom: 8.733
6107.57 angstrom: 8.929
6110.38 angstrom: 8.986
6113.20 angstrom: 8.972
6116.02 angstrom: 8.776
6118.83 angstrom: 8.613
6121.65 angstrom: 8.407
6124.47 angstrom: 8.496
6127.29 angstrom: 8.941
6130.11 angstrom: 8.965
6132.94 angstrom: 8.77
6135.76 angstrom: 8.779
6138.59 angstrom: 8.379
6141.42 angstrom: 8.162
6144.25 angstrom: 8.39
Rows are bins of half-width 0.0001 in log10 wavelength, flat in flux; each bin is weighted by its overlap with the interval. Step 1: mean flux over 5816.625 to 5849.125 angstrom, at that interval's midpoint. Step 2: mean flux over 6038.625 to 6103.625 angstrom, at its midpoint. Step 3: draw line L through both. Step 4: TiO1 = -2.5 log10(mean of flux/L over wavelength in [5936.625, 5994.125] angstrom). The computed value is 0.02 mag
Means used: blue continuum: 9.55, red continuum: 8.87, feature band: 8.99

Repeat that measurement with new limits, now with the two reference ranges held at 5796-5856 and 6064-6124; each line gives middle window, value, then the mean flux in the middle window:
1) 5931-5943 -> 0.04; 8.81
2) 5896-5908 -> 0.04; 8.92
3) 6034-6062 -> 0.01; 8.82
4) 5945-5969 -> 0.01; 9.08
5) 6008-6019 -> 0.02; 8.83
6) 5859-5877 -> 0.02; 9.15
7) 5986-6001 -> 0.04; 8.7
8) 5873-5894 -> 0.03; 9.06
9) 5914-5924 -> 0.02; 9.04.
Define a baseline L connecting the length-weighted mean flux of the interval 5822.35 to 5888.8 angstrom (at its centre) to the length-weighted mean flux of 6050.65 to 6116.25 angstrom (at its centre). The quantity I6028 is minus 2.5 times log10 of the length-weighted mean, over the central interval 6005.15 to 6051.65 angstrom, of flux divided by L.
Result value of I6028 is 0.01 mag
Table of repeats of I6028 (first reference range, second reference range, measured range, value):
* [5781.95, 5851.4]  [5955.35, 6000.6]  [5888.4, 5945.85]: 0.013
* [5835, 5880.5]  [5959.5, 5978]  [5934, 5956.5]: 0.020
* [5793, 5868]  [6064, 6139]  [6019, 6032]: -0.007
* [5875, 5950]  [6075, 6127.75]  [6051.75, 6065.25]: -0.014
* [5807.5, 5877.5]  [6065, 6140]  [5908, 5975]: 0.011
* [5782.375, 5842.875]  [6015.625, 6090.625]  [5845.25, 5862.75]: -0.026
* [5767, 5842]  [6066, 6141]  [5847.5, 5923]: 0.008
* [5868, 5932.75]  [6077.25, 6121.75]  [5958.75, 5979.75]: -0.018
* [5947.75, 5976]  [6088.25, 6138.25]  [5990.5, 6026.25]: 0.006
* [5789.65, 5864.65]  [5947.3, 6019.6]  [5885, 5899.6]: 0.034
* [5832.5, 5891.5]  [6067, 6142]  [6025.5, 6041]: 0.004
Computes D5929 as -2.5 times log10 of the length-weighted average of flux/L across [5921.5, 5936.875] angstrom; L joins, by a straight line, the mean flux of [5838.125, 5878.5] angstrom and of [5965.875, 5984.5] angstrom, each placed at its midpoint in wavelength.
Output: 0.02 mag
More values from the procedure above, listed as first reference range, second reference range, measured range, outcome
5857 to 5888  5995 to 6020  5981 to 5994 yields 0.043 mag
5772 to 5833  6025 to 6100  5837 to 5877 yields -0.007 mag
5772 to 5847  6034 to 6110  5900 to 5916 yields 0.009 mag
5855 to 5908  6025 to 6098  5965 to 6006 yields -0.002 mag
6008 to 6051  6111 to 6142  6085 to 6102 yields -0.020 mag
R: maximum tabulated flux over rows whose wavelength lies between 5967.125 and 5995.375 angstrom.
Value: 9.364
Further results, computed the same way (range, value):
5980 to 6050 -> 9.482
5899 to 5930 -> 9.272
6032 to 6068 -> 9.117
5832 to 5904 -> 9.66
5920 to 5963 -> 9.275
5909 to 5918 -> 9.114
